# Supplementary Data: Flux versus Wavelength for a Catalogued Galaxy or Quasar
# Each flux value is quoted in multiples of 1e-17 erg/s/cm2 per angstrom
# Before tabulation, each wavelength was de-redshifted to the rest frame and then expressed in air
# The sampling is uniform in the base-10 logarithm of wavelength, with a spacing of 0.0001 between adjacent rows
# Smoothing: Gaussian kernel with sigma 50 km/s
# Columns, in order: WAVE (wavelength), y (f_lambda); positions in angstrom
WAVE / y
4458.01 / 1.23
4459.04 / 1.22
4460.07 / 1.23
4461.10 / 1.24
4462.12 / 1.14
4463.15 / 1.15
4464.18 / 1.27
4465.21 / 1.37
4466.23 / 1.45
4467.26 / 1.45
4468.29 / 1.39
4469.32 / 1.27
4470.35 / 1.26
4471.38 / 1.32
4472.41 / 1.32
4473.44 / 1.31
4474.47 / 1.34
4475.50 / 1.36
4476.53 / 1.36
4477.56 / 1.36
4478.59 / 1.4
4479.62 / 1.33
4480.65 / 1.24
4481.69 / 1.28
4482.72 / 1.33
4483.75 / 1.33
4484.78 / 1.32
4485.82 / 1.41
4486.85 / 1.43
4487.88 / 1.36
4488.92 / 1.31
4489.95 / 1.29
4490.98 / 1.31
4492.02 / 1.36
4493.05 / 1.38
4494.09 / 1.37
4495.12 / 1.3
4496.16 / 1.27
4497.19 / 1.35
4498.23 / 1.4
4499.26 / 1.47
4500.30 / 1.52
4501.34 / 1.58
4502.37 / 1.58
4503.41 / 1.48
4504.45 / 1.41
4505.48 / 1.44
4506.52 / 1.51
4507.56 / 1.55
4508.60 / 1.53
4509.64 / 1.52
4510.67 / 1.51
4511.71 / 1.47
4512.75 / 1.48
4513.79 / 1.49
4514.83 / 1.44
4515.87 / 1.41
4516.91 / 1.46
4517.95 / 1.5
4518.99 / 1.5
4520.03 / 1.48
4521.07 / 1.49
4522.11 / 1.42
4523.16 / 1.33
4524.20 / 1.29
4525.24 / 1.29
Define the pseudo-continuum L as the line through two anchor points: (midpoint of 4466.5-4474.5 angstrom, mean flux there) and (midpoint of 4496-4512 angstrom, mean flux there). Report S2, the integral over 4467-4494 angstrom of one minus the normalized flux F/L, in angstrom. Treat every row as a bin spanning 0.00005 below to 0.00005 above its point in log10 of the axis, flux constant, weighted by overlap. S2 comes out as 0.76 angstrom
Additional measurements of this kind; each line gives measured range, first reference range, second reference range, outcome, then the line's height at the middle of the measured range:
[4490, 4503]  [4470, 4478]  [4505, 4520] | 0.2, 1.42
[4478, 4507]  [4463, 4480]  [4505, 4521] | 0.6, 1.41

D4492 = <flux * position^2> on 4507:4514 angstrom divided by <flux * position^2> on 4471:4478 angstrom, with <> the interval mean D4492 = 1.14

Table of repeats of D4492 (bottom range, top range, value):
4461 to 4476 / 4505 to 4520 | 1.16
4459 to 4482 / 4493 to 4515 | 1.13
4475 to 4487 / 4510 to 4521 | 1.12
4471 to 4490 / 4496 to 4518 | 1.11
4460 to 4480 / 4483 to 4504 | 1.07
